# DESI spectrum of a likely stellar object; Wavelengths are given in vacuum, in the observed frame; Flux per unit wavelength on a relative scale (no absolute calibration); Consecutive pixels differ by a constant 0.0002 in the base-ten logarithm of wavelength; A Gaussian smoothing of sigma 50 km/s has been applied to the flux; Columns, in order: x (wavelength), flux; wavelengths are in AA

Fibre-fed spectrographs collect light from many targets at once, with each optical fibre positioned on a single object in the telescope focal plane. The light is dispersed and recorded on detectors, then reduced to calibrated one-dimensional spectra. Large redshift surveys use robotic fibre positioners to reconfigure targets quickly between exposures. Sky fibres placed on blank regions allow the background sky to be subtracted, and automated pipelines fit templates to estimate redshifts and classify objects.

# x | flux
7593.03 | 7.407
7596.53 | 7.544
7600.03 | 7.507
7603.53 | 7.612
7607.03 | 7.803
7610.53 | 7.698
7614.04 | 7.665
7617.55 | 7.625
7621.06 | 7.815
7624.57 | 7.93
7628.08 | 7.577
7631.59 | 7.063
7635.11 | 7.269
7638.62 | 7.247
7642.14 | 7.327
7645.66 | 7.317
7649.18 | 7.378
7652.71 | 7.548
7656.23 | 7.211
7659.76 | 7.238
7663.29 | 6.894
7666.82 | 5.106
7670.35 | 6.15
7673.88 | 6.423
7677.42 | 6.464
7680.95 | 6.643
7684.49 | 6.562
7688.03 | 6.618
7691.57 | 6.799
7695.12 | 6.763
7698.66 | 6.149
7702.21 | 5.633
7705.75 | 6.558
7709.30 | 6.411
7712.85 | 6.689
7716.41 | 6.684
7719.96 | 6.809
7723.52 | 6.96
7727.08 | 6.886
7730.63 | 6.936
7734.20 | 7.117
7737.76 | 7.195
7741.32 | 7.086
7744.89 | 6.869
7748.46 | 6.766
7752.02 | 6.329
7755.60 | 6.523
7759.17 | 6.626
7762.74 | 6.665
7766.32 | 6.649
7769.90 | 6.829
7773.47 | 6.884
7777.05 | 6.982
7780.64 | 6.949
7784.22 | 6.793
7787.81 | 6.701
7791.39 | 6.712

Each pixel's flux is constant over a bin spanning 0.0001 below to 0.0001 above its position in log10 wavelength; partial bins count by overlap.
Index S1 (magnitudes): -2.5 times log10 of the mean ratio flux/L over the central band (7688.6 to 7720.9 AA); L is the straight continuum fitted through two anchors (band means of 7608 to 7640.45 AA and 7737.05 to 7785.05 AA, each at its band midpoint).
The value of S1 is 0.097 mag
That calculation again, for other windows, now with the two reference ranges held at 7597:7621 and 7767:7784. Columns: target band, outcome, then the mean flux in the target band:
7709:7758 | 0.042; 6.81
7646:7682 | 0.104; 6.73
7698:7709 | 0.174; 6.15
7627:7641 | 0.038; 7.28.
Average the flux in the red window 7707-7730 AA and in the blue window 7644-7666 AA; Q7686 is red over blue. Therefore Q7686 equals 0.94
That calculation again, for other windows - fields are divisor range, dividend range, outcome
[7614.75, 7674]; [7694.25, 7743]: 0.94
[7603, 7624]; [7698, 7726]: 0.84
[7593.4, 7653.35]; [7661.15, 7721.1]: 0.86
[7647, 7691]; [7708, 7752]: 1.02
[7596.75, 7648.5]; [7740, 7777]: 0.89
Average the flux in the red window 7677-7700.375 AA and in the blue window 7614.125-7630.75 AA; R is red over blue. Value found 0.9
